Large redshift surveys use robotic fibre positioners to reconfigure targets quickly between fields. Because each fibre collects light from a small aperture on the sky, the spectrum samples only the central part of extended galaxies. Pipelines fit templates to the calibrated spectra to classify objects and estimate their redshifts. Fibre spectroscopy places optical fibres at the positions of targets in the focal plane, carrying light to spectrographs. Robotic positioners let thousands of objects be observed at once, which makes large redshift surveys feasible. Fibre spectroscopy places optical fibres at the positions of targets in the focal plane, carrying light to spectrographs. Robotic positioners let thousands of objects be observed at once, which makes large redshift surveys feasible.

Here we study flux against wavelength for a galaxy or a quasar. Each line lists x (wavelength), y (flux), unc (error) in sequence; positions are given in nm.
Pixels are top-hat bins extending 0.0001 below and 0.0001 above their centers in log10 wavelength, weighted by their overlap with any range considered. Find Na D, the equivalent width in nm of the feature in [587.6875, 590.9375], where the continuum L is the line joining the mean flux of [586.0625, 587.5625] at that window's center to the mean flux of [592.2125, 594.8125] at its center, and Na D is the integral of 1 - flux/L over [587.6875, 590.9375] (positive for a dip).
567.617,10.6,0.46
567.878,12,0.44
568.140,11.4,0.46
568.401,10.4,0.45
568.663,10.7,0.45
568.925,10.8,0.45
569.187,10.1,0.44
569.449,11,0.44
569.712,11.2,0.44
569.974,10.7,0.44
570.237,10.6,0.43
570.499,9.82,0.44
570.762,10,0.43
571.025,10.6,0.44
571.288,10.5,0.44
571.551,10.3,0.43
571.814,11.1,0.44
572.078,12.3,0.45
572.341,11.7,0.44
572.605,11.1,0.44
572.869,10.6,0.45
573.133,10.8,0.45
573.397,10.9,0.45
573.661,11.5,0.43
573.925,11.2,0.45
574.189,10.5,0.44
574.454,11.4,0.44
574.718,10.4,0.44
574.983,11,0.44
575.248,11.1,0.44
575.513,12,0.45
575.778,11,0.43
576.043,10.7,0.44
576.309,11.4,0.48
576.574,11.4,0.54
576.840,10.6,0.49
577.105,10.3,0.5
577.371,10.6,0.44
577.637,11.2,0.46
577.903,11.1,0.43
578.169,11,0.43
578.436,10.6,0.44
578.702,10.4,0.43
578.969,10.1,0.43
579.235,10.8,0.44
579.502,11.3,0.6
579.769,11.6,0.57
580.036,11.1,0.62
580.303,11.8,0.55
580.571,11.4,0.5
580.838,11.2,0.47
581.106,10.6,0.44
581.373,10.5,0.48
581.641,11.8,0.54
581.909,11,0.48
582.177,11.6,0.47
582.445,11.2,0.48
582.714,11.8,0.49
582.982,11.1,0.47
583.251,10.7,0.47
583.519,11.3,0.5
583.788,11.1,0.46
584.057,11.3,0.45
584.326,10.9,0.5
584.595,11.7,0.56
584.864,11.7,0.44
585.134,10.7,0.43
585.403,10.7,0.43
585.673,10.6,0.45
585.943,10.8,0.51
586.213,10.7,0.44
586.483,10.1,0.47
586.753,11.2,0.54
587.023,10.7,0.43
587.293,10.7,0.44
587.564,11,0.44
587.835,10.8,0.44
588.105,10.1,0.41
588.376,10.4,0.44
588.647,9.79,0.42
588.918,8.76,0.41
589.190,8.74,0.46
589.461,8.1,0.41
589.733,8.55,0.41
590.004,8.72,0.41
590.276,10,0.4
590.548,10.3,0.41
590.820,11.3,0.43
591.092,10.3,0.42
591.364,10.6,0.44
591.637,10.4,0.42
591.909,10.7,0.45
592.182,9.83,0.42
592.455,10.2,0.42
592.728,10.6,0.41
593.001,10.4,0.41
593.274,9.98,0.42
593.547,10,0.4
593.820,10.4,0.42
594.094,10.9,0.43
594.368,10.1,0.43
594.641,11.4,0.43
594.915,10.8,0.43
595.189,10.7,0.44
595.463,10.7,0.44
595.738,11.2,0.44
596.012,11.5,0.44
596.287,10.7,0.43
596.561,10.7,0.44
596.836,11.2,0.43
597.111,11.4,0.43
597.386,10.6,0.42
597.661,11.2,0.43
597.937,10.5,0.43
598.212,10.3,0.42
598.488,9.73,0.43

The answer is 0.30 nm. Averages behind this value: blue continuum 10.7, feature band 9.63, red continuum 10.4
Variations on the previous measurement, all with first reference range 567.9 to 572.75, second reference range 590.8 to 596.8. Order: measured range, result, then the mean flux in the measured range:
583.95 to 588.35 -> -0.07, 10.8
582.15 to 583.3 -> -0.06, 11.3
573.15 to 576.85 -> -0.11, 11.1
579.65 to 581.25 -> -0.08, 11.3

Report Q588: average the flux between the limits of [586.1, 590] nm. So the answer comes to 9.93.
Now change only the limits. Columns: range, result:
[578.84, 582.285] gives 11.1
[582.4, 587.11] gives 11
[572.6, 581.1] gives 11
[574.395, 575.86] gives 11.1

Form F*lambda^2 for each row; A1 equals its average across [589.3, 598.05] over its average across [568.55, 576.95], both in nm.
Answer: 1.0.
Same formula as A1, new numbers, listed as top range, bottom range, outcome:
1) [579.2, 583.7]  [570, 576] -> 1.06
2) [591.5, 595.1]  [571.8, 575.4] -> 1.01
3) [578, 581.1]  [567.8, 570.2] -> 1.05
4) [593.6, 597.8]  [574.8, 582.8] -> 1.04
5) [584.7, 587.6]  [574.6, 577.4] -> 1.02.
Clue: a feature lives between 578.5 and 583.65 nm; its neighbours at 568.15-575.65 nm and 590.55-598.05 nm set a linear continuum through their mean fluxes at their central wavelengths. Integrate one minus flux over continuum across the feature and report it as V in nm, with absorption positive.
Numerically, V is -0.153 nm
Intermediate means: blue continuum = 10.9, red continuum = 10.7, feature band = 11.1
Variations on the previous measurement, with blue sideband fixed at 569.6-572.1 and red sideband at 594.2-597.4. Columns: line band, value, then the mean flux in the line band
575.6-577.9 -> -0.05 nm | 10.9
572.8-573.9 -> -0.03 nm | 11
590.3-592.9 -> 0.10 nm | 10.4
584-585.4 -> -0.05 nm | 11.2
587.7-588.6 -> 0.04 nm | 10.4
